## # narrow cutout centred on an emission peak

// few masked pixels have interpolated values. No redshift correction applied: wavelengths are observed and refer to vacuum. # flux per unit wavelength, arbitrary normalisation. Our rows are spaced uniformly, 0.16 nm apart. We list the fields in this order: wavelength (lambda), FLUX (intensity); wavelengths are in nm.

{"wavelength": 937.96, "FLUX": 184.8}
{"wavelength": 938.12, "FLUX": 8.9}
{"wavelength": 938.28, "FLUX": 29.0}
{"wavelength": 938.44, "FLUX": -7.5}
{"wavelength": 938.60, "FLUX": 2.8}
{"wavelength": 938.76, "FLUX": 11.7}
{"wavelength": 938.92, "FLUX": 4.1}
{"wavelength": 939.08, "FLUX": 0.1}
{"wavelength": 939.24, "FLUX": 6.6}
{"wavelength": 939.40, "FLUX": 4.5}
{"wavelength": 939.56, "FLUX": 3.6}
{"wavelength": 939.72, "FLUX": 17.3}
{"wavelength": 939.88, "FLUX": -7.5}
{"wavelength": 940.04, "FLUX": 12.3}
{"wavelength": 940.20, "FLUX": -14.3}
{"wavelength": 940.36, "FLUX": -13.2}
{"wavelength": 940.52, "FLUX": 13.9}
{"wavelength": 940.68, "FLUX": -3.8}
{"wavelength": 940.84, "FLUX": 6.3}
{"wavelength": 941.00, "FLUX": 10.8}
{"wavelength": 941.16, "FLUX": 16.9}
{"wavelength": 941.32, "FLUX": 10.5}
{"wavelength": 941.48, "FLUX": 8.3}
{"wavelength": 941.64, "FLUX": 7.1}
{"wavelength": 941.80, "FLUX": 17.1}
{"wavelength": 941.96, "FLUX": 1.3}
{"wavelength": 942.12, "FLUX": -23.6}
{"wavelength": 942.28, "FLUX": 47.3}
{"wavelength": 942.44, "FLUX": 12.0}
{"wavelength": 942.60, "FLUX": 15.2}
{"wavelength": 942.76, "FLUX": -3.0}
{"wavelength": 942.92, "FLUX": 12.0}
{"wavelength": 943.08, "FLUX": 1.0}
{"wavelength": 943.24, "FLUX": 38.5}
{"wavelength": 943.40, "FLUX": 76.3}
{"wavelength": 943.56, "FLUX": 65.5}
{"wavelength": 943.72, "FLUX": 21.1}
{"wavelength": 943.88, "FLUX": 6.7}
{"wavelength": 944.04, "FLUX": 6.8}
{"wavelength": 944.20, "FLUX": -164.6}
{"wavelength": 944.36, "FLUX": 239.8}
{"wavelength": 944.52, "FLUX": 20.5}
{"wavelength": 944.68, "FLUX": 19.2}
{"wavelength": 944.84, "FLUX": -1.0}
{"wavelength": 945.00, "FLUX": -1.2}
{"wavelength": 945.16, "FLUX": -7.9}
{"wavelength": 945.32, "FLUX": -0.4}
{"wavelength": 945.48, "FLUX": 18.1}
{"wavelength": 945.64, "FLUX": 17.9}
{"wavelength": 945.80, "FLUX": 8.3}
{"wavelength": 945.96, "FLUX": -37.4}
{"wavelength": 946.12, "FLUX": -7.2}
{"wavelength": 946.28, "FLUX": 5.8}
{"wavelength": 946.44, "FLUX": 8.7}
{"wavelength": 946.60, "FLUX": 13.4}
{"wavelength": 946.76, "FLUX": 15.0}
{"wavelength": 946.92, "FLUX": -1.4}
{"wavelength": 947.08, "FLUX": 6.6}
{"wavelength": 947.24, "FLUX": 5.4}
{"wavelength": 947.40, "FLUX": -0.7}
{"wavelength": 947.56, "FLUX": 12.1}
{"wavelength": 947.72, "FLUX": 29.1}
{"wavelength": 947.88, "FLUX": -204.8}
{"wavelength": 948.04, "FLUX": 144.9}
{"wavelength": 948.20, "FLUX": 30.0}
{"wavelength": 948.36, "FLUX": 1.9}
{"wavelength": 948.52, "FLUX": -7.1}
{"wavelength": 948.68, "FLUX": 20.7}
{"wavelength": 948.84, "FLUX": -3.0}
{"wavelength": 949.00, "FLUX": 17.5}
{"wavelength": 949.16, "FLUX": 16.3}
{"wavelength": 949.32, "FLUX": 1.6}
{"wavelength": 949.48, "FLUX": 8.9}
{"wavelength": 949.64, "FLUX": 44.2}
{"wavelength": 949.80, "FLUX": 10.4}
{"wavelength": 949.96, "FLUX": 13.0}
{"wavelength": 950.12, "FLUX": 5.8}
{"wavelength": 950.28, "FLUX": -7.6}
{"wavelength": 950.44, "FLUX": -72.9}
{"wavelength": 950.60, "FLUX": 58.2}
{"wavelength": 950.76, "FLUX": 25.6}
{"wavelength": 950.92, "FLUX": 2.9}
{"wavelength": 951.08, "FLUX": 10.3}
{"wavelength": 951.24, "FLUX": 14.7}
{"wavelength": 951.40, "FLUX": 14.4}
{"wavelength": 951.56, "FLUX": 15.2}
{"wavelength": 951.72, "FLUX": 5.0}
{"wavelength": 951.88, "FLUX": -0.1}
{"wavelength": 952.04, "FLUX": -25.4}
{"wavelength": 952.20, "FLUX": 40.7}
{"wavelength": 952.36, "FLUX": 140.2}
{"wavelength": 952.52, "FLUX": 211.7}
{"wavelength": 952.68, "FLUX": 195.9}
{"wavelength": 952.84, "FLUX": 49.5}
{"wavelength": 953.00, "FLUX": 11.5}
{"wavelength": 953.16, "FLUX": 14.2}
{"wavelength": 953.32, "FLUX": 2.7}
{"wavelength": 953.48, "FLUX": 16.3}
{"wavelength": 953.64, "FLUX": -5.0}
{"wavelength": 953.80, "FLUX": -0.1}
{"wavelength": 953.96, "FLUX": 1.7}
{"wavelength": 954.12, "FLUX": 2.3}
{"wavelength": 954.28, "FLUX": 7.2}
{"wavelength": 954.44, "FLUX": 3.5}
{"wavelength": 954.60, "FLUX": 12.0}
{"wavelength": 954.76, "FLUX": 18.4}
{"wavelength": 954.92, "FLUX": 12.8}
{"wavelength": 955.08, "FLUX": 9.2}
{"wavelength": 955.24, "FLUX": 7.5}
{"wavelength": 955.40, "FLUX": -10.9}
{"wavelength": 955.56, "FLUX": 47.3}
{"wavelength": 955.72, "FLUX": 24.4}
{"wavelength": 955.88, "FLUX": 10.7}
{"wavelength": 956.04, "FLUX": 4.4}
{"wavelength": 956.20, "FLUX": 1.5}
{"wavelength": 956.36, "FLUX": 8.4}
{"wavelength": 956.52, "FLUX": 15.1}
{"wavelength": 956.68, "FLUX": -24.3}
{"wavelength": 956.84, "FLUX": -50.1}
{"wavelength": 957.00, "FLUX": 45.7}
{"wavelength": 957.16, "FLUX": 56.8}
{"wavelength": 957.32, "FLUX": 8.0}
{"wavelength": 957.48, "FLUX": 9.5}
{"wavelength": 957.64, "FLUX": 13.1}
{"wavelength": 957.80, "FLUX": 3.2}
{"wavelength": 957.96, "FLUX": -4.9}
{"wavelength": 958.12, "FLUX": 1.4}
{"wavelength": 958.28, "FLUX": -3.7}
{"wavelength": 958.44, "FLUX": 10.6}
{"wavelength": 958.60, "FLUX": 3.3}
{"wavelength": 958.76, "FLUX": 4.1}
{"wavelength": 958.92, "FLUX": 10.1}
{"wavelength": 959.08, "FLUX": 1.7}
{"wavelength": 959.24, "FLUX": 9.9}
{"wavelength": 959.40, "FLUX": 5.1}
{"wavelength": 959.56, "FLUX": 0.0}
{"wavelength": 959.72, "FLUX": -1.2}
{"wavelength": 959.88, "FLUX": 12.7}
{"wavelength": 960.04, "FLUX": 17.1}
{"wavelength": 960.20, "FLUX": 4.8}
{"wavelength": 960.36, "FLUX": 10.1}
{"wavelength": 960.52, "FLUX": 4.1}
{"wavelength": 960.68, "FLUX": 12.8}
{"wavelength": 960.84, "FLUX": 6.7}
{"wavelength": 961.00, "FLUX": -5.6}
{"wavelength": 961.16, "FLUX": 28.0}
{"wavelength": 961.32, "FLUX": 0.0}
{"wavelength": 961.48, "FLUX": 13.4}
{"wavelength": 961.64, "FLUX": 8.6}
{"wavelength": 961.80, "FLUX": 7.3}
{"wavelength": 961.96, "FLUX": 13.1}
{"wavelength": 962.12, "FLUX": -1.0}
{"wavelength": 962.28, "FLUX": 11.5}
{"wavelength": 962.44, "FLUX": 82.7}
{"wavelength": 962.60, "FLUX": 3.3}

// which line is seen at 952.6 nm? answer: [O III]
